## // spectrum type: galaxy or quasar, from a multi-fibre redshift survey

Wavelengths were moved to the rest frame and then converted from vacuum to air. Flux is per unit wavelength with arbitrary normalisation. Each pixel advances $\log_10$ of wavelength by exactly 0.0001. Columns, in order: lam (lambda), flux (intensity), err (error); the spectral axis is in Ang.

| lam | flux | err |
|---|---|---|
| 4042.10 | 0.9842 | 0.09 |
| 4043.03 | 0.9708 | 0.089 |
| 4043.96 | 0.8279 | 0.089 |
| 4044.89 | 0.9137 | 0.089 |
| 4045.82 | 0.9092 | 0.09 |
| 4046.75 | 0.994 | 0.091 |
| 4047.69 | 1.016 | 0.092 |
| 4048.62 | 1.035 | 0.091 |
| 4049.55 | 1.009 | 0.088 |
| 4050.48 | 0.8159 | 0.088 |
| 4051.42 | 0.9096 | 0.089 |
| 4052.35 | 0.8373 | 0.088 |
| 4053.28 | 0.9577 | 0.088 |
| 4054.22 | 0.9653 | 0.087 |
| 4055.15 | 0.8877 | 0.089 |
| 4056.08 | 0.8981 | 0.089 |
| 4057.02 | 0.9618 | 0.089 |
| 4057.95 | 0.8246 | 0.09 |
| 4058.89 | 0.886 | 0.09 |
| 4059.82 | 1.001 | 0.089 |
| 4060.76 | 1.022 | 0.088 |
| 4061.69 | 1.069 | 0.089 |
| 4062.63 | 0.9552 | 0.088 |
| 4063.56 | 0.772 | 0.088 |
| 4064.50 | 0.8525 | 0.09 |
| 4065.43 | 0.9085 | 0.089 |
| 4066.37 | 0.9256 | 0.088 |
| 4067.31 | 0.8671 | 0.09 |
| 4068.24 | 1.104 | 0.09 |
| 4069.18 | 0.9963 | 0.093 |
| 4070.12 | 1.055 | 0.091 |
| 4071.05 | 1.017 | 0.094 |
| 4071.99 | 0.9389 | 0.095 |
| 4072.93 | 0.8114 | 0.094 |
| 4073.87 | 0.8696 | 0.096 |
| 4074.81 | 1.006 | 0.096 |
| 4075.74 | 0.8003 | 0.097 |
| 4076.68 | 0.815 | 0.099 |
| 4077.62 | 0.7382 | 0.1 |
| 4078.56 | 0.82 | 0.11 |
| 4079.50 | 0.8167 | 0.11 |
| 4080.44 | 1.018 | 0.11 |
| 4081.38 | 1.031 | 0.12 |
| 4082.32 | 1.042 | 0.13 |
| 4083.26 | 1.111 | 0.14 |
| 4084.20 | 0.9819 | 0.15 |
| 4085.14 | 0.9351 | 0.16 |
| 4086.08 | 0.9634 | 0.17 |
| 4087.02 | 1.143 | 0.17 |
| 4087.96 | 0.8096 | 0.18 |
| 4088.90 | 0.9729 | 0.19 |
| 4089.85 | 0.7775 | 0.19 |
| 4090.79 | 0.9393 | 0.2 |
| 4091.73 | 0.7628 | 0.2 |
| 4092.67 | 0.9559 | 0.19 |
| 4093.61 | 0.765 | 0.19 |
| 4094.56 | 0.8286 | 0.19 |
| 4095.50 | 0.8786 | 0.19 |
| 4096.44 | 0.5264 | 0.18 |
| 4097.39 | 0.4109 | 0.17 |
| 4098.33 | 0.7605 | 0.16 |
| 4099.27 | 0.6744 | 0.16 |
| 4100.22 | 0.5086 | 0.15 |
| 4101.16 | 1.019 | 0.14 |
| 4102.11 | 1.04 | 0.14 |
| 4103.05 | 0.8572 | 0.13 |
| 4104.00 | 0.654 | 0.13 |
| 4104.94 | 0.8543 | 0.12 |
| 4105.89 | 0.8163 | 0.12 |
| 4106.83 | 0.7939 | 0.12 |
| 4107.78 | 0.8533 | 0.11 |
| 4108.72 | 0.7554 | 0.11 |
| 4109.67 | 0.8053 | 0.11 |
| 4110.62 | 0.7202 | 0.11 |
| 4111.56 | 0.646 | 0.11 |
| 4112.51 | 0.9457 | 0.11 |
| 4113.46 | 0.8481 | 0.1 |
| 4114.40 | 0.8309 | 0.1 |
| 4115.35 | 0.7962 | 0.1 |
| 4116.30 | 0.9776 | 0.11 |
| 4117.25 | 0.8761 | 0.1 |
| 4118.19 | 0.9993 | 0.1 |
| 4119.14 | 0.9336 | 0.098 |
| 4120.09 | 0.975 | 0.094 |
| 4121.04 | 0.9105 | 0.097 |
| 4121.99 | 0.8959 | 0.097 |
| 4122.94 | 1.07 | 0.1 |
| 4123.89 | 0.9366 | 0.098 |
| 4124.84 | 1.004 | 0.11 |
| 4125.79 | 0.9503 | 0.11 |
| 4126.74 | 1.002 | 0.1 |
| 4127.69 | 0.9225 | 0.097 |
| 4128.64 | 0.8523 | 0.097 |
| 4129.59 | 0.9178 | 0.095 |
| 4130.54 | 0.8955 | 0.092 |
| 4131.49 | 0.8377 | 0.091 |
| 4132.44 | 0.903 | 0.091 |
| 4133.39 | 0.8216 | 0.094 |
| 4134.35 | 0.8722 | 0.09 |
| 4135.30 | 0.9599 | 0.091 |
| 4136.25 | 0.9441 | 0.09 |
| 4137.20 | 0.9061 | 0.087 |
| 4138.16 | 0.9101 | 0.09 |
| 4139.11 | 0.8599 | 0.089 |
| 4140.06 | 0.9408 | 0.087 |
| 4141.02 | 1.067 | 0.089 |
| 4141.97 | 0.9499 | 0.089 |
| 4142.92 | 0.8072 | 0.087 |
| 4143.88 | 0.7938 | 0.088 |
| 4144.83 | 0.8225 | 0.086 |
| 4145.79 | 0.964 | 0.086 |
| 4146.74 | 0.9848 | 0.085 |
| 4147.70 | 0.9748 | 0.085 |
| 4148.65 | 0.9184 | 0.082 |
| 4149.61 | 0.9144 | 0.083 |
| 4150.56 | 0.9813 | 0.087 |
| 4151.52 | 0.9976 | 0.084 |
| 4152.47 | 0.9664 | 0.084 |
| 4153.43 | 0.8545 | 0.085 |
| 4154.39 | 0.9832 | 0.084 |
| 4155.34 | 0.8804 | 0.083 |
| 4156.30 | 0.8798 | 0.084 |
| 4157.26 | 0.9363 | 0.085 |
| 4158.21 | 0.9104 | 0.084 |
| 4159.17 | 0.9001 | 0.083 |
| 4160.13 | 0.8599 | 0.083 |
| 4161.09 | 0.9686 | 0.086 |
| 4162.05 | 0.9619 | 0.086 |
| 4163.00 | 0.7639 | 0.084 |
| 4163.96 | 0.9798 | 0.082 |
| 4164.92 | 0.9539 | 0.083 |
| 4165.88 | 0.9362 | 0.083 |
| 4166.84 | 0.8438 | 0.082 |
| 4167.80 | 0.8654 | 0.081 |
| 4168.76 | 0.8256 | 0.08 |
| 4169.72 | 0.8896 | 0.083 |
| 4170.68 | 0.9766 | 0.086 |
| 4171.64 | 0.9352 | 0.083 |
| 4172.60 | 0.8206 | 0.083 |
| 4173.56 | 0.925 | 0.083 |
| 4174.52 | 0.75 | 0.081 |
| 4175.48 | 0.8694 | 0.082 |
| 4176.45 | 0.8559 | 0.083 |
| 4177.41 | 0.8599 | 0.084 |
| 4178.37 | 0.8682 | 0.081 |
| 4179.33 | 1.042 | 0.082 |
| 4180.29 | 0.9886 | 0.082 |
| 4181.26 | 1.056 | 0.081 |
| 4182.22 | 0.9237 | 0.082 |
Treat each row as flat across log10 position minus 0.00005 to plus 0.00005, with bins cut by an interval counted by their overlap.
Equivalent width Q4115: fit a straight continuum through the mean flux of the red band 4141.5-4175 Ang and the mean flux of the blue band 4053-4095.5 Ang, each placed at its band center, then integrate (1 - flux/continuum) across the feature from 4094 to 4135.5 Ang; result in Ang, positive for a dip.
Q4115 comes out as 3.0 Ang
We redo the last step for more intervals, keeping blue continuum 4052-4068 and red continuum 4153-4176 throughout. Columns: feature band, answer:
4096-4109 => 2.25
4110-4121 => 0.46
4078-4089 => -0.65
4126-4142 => -0.23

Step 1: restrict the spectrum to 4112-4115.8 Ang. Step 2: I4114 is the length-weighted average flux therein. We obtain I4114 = 0.853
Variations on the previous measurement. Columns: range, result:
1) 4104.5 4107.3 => 0.821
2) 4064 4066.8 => 0.893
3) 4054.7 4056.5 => 0.895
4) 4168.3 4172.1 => 0.907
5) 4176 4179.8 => 0.908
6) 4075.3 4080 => 0.799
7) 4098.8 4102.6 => 0.811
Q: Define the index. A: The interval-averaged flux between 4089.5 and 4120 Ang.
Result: 0.809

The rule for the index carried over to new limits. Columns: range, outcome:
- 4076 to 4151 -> 0.879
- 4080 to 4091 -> 0.978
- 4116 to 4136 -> 0.929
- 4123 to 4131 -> 0.942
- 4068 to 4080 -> 0.903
